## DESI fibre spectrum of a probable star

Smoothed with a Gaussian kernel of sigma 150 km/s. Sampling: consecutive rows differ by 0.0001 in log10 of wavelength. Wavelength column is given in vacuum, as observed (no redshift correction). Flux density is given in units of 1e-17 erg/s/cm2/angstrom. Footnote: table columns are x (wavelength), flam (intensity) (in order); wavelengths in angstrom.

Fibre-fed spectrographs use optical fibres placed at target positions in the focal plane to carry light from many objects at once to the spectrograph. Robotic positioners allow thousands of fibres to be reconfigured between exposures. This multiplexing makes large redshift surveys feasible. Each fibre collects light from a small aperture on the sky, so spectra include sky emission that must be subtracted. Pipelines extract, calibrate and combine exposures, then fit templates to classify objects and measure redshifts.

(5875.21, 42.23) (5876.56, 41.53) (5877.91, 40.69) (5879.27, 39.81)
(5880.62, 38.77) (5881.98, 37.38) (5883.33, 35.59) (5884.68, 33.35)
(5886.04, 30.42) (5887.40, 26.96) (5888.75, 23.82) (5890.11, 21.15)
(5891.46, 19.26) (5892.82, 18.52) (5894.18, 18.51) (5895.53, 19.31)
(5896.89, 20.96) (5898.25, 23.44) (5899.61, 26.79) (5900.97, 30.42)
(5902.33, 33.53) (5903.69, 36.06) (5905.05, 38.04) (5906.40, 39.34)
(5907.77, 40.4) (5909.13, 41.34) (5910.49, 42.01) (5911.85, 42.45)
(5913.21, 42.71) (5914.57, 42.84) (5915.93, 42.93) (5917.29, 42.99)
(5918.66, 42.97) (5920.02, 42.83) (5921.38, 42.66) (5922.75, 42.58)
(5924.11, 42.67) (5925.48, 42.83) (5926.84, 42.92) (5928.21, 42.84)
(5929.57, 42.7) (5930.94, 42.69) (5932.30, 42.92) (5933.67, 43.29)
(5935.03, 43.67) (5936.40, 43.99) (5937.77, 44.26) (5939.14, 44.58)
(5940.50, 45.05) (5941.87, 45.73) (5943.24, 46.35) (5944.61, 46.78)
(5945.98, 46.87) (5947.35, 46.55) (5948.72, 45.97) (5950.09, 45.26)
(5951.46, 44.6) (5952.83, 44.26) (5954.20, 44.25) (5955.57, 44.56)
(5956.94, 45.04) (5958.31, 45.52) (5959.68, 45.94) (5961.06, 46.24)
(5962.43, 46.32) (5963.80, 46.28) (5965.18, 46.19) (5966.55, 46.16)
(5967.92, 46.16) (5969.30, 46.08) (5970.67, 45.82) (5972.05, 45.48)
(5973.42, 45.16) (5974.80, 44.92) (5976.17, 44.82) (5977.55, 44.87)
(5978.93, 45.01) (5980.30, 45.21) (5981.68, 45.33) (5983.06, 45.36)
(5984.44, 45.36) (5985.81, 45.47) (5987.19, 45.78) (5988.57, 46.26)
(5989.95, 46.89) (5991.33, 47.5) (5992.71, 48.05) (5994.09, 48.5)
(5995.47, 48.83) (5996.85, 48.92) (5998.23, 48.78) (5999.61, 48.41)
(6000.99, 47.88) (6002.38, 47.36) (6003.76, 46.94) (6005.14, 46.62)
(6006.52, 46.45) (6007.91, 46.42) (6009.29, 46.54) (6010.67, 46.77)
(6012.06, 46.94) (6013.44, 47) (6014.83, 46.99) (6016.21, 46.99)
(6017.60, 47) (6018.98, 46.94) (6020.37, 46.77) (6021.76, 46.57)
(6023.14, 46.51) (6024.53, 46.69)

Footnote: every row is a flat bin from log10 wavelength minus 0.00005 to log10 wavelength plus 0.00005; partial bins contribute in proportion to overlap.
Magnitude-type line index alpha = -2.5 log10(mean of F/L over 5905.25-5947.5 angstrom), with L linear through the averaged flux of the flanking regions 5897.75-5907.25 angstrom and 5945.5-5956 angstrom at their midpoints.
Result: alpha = -0.12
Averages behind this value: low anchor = 32.8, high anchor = 45.3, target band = 43.3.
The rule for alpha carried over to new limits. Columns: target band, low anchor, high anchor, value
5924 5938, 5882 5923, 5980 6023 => -0.157 mag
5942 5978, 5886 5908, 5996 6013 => -0.174 mag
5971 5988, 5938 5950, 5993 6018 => 0.036 mag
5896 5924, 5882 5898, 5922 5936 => -0.105 mag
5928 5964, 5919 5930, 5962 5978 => -0.019 mag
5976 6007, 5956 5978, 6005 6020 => -0.011 mag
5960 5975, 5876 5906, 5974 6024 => -0.103 mag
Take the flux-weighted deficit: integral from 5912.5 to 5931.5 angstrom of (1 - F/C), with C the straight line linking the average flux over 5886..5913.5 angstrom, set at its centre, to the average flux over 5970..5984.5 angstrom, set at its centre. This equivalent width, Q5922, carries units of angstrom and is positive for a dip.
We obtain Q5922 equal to -4.6 angstrom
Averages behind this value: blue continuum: 30.1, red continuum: 45.2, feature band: 42.8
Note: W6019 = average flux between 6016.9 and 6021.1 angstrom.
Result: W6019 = 46.8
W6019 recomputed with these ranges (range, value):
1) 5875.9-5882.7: 39.6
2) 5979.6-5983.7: 45.3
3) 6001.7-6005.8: 47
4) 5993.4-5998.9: 48.8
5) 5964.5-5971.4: 46.1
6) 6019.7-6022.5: 46.7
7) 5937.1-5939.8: 44.4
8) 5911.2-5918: 42.8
